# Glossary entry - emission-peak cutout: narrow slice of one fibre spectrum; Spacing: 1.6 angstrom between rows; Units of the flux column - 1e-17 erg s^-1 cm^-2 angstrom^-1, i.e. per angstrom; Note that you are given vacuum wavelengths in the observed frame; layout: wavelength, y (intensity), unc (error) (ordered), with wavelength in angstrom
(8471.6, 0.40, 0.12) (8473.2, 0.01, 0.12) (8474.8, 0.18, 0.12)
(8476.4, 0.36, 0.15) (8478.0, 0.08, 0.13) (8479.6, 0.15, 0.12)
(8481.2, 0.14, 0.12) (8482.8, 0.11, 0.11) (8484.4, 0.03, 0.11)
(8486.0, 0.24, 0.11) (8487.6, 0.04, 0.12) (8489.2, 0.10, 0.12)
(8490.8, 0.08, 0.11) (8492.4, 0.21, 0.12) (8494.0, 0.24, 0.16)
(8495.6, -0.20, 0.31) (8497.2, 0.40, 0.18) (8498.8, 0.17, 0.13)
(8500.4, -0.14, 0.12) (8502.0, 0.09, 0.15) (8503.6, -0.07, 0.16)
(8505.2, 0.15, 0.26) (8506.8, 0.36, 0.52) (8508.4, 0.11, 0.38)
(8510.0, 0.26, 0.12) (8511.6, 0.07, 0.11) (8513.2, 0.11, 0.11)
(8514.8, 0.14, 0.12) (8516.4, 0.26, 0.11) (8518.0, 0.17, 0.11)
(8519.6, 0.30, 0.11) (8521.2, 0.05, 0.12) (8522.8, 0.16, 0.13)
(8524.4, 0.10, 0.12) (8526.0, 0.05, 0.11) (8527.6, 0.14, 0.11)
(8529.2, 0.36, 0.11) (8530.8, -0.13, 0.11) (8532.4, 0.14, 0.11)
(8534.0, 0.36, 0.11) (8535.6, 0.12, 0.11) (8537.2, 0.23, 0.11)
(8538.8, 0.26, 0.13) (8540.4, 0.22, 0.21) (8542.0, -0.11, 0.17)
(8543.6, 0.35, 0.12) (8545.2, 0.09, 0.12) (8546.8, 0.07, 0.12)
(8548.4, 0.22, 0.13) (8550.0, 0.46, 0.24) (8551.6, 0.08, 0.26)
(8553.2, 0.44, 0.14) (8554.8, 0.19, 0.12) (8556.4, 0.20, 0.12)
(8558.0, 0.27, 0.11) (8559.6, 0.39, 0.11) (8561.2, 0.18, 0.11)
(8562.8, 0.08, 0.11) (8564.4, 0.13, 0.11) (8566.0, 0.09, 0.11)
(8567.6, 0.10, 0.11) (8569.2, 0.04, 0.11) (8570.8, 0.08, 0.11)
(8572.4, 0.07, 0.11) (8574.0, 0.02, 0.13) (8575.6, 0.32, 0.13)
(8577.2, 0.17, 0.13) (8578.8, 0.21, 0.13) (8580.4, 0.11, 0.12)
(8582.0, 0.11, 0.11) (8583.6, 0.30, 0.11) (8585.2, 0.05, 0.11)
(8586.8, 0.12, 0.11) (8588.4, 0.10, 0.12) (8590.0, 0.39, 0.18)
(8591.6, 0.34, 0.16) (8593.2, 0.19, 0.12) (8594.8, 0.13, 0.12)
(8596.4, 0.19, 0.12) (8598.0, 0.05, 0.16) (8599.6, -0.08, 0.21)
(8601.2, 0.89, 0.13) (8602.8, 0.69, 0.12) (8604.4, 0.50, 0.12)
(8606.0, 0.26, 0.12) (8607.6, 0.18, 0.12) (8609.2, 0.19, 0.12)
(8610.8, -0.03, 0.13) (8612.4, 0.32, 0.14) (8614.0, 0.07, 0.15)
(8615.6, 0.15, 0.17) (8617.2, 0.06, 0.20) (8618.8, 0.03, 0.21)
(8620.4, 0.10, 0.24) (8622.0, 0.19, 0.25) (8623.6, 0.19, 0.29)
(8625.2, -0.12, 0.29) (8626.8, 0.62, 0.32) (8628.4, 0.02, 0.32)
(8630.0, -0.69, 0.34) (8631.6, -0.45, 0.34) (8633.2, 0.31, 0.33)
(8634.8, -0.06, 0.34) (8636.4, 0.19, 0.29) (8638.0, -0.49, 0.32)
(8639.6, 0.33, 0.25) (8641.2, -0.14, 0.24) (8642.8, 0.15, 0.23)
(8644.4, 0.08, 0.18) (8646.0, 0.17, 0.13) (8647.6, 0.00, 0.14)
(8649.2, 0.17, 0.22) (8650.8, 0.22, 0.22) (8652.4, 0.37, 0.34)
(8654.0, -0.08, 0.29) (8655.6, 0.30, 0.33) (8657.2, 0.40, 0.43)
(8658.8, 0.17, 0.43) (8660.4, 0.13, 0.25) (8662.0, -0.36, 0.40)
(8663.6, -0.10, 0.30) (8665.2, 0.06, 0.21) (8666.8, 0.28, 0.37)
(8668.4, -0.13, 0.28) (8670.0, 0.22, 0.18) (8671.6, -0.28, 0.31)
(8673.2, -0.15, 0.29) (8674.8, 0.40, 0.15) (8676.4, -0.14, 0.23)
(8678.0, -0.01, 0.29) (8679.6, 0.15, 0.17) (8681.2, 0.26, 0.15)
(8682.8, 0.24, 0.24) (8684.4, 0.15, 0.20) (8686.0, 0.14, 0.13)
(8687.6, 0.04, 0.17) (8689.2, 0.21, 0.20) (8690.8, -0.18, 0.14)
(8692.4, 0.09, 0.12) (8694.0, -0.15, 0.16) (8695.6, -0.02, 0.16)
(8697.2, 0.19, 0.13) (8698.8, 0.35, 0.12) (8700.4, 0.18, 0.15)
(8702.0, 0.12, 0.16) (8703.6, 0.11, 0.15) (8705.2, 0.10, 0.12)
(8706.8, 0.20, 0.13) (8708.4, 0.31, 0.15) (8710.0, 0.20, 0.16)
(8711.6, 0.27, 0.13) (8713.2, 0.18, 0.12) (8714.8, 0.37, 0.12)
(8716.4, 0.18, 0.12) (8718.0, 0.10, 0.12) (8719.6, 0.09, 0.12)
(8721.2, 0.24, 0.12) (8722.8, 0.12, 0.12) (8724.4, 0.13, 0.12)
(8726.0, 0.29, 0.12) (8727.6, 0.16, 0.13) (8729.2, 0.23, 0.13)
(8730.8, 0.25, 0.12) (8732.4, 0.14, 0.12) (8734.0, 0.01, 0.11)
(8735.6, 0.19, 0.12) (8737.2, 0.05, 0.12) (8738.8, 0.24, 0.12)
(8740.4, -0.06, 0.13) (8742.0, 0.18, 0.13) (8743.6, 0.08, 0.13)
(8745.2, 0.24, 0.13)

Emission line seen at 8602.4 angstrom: H-gamma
